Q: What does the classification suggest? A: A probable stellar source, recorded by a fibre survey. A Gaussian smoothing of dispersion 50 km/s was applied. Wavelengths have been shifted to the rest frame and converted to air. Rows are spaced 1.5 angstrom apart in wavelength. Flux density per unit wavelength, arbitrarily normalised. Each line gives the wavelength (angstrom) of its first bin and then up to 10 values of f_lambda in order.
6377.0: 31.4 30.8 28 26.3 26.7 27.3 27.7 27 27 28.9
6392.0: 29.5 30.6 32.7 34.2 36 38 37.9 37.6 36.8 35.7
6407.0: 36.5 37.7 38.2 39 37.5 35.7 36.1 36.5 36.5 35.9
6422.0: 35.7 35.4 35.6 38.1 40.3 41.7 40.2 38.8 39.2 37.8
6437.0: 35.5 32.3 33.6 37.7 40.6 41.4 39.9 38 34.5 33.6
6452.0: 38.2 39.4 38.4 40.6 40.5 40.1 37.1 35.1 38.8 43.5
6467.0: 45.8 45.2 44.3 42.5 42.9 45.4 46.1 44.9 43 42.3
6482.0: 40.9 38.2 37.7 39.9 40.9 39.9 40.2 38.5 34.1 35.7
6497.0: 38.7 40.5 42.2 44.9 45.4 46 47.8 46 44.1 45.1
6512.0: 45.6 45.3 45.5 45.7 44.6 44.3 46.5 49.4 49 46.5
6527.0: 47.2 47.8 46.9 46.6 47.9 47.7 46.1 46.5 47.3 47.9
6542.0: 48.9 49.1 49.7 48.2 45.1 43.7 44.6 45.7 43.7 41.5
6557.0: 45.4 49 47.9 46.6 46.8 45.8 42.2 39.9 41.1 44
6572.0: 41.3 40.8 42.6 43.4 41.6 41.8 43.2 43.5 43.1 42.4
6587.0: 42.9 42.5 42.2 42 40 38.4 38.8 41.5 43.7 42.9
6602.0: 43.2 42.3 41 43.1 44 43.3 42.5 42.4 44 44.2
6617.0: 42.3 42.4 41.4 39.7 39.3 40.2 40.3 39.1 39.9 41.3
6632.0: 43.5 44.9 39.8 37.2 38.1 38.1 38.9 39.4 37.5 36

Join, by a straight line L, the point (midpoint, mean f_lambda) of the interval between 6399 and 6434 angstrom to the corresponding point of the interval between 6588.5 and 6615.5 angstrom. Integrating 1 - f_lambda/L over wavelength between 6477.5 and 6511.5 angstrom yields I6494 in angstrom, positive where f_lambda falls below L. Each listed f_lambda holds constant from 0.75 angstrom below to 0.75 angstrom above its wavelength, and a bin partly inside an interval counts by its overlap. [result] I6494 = -1.8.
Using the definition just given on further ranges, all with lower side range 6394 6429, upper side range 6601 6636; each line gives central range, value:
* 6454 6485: -2.86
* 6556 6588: -2.24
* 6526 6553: -4.85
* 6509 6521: -1.80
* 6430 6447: -0.28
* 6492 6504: -0.40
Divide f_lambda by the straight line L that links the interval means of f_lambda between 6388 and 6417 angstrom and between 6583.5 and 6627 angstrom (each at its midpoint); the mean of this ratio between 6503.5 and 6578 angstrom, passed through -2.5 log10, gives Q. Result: -0.15 mag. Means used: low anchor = 35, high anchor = 41.9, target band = 45.7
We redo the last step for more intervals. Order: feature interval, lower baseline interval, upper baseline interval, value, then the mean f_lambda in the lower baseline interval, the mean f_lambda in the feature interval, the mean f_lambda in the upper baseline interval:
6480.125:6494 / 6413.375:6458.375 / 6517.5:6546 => 0.09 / 37.6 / 39.5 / 47.4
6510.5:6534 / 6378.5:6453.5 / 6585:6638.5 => -0.20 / 35.2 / 46.6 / 41.6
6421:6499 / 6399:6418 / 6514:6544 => 0.05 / 37.2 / 39.4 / 47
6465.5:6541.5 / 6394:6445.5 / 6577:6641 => -0.13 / 37.1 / 44.1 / 41.6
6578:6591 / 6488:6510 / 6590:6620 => -0.01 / 41.7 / 42.6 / 42.2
